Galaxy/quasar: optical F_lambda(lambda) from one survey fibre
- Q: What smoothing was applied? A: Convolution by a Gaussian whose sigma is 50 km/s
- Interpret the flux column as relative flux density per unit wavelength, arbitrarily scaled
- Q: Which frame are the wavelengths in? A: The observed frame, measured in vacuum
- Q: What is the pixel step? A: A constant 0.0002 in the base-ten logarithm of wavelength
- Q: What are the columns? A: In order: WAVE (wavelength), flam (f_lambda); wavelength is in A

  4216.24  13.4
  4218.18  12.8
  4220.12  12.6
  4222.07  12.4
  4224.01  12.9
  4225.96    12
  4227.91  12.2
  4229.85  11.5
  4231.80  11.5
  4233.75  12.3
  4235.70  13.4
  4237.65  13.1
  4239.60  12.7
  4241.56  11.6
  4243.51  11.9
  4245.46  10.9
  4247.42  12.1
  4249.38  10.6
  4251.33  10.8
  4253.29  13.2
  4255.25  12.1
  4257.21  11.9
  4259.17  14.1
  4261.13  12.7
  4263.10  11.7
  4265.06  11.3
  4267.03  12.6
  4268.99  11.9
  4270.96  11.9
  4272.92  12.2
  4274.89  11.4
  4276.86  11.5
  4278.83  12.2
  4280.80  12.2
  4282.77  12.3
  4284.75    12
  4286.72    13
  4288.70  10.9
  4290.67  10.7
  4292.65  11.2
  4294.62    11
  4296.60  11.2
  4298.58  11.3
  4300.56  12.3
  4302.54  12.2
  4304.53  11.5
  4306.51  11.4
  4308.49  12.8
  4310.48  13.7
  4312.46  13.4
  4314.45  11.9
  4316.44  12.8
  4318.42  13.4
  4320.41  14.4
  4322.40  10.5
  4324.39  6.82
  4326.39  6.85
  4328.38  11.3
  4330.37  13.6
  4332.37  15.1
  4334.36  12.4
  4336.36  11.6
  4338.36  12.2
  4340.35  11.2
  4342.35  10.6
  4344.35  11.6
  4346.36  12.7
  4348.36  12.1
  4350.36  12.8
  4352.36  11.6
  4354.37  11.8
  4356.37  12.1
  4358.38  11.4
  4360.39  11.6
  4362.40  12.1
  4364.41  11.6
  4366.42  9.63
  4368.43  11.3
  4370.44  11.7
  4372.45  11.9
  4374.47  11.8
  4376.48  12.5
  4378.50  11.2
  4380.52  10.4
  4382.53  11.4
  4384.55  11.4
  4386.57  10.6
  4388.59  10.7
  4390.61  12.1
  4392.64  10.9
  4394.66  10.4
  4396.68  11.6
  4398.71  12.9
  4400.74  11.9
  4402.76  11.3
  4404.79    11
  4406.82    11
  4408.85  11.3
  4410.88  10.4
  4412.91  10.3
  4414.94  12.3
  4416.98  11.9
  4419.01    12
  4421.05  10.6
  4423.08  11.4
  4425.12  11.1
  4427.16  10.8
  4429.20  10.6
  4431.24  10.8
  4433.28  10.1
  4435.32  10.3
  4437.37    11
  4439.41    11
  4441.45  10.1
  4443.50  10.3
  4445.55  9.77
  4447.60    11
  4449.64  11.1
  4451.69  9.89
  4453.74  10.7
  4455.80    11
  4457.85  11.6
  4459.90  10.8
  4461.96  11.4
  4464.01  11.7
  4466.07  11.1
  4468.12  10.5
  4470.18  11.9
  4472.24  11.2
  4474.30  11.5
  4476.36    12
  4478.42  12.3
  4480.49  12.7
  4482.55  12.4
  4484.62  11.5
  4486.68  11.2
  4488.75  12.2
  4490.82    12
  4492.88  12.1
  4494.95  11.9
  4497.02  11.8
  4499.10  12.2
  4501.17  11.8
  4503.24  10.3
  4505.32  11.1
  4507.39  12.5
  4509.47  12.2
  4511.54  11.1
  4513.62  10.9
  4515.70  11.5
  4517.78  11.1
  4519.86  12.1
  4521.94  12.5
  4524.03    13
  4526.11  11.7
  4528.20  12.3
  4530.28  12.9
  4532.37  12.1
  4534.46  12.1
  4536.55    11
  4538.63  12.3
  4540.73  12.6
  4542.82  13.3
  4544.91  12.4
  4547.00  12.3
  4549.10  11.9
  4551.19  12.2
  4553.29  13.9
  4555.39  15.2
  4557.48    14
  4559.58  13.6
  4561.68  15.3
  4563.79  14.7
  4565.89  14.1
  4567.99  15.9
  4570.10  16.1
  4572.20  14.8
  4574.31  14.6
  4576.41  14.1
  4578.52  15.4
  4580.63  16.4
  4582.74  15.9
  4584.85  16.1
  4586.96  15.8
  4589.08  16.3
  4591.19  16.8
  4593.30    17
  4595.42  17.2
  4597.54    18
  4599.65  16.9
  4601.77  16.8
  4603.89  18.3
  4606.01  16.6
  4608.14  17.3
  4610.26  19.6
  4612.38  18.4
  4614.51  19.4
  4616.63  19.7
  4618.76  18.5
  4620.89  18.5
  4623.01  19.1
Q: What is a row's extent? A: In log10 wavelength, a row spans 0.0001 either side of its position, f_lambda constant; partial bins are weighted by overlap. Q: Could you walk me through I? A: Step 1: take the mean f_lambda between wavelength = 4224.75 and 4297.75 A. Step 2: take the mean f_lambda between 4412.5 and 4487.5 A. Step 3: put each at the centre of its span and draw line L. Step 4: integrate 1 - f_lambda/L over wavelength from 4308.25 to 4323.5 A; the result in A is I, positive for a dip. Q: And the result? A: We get -1.45 A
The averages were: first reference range 11.9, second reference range 11.1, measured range 12.8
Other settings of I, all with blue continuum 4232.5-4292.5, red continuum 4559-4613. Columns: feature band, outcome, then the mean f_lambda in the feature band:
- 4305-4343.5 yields 2.81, 11.9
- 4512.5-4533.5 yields 4.65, 12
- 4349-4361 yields 1.21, 11.9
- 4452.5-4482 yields 6.49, 11.5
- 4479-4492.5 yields 2.64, 12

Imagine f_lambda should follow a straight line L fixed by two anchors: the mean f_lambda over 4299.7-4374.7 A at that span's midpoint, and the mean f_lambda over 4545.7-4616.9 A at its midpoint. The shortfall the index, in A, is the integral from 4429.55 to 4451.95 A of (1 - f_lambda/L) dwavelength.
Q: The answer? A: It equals 5.0 A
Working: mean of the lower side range 11.8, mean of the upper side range 15.9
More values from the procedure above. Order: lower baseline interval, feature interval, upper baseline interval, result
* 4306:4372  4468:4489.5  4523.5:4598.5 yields 2.50 A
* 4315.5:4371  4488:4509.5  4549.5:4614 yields 3.91 A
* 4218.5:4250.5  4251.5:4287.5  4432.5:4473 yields -0.87 A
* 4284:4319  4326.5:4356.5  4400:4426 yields -0.69 A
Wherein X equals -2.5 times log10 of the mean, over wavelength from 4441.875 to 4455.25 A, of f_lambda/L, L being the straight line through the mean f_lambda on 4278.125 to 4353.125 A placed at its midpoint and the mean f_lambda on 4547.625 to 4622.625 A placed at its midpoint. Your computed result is 0.32 mag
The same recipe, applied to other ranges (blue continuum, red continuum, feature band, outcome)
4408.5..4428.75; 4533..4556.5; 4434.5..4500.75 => 0.041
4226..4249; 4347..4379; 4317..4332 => 0.058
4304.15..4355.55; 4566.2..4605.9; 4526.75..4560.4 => 0.214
